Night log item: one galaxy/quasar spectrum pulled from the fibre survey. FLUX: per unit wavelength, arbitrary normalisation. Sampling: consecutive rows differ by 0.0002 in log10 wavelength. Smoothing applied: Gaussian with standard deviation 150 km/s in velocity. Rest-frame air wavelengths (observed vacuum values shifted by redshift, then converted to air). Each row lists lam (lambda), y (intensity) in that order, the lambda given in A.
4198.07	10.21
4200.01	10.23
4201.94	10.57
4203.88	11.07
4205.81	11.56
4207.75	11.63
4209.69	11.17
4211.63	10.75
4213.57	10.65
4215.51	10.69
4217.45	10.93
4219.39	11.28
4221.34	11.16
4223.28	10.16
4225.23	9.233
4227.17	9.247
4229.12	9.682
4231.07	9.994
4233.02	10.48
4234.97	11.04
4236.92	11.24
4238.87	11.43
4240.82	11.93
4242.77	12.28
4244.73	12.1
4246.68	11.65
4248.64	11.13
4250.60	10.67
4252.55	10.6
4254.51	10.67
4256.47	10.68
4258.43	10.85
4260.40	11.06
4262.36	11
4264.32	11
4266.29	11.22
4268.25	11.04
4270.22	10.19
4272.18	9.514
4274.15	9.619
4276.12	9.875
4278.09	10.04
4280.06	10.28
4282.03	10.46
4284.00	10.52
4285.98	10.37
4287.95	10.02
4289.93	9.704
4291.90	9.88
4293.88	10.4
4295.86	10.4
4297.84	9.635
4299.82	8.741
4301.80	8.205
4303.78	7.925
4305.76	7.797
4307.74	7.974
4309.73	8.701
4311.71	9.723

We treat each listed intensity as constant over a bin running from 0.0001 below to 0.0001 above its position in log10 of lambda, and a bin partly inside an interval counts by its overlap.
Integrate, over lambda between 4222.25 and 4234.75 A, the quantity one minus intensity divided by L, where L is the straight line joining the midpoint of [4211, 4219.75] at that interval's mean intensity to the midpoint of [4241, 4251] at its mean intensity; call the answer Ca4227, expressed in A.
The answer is 1.46 A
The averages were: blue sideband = 10.8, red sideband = 11.6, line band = 9.88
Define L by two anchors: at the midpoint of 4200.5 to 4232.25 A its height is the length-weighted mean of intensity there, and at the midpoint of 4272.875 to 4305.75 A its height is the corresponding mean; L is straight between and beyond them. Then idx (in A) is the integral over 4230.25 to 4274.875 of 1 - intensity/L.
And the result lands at -3.5 A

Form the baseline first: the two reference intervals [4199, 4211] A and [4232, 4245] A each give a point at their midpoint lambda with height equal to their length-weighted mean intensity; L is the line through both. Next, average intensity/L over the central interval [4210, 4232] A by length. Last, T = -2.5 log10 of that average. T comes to 0.087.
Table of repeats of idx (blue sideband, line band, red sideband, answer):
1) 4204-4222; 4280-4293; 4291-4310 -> -1.2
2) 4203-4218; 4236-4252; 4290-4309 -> -1.9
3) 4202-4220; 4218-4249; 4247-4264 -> 0.2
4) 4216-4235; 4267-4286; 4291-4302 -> -0.7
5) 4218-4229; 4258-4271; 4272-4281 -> -1.3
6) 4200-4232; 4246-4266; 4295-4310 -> -2.5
